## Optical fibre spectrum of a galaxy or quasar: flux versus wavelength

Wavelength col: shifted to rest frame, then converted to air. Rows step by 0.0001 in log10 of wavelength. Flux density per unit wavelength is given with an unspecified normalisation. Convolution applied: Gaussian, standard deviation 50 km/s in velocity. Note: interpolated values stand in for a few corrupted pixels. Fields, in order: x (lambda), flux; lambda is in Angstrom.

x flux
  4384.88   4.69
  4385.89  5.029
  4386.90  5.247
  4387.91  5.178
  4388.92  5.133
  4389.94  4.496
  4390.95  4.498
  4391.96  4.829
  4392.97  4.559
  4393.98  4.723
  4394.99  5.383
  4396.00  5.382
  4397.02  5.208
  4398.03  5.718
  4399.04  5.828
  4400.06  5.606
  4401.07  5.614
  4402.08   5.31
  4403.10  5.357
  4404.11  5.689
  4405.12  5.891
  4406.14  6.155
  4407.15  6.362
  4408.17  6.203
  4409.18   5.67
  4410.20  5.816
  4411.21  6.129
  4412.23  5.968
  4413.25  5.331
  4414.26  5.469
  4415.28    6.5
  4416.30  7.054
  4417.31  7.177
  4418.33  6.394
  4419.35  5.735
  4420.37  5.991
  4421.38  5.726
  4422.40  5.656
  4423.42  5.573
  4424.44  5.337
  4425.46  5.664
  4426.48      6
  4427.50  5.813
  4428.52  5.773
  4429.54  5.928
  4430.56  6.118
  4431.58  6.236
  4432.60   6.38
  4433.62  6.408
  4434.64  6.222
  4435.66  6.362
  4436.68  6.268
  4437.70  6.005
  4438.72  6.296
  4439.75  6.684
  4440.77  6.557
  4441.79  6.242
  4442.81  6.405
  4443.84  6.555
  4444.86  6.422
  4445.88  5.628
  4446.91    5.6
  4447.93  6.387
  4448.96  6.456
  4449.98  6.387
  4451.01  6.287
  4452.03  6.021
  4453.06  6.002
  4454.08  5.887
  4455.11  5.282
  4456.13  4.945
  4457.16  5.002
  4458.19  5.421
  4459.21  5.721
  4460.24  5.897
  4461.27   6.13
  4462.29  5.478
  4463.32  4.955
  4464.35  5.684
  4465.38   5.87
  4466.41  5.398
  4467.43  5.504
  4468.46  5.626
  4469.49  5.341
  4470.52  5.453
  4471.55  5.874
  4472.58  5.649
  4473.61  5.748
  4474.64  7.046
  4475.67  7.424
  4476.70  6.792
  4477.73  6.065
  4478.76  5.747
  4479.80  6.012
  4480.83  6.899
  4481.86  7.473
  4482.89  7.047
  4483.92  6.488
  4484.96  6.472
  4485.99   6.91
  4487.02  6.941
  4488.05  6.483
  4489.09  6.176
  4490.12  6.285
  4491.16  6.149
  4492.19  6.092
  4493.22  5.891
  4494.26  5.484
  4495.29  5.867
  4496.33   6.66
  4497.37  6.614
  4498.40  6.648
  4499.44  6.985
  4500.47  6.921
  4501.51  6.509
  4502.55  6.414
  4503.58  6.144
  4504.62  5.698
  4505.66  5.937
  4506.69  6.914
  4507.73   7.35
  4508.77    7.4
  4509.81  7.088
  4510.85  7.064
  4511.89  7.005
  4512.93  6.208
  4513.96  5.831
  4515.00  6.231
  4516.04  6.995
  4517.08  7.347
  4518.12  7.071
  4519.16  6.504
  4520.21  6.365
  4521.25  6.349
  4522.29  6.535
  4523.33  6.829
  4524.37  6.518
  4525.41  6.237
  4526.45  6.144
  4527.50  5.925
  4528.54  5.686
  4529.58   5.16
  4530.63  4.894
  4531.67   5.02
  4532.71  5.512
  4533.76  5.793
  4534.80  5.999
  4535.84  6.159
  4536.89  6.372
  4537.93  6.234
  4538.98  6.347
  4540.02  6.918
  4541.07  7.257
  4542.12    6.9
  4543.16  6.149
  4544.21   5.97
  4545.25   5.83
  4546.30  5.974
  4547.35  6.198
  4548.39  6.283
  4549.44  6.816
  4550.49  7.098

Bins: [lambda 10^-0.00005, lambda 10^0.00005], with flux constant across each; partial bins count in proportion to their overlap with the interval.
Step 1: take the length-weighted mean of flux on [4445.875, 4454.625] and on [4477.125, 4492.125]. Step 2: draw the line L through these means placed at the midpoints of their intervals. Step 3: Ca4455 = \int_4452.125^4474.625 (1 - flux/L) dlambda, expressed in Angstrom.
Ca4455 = 2.3 Angstrom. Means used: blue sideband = 6.09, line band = 5.61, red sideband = 6.5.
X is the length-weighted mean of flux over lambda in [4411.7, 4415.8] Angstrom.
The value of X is 5.81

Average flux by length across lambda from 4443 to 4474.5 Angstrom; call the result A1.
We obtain 5.77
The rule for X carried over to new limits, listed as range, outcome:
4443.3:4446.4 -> 6.19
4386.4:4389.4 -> 5.19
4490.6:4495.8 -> 5.9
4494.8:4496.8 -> 6.24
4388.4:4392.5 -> 4.73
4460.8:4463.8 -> 5.53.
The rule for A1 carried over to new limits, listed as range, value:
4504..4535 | 6.32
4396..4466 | 5.93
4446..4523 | 6.25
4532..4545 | 6.27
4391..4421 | 5.74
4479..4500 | 6.47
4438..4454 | 6.25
